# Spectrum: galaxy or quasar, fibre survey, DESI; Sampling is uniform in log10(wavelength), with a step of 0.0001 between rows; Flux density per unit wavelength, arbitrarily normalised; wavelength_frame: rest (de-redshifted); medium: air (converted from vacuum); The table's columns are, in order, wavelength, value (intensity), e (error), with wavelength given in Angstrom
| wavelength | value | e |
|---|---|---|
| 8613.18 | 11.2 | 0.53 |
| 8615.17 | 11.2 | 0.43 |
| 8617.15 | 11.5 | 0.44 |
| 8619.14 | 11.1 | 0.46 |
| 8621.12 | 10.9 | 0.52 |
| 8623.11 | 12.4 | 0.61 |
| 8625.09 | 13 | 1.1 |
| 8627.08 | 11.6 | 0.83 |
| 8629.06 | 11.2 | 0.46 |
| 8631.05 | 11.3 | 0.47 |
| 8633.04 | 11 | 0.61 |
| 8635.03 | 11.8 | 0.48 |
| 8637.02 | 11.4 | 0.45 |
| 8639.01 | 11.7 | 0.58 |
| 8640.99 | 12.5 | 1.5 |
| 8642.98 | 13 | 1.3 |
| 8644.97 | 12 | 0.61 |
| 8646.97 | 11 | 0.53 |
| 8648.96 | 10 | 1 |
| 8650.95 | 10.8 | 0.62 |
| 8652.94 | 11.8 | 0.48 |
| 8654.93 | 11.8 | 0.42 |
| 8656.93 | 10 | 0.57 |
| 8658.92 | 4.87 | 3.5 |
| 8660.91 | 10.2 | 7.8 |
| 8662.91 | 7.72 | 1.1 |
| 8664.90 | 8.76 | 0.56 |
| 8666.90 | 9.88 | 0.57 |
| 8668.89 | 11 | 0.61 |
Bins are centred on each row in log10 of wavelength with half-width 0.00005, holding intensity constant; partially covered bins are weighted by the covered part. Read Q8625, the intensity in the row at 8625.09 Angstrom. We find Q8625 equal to 13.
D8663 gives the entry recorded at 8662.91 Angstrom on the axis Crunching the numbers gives 7.72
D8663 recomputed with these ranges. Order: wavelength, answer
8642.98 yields 13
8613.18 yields 11.2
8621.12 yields 10.9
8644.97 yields 12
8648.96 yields 10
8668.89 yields 11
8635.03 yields 11.8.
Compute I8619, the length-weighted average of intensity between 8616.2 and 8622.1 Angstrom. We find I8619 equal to 11.2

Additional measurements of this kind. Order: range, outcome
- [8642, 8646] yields 12.5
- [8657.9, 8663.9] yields 7.61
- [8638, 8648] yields 12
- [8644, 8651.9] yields 10.9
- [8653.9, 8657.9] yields 10.9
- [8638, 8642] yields 12.1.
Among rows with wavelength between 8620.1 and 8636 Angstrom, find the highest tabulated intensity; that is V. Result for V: 13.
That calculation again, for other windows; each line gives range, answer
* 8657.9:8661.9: 10.2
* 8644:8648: 12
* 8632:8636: 11.8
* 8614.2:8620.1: 11.5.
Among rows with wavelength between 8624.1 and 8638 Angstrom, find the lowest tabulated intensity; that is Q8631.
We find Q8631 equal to 11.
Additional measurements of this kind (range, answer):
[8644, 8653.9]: 10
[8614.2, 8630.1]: 10.9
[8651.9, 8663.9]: 4.87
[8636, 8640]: 11.4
